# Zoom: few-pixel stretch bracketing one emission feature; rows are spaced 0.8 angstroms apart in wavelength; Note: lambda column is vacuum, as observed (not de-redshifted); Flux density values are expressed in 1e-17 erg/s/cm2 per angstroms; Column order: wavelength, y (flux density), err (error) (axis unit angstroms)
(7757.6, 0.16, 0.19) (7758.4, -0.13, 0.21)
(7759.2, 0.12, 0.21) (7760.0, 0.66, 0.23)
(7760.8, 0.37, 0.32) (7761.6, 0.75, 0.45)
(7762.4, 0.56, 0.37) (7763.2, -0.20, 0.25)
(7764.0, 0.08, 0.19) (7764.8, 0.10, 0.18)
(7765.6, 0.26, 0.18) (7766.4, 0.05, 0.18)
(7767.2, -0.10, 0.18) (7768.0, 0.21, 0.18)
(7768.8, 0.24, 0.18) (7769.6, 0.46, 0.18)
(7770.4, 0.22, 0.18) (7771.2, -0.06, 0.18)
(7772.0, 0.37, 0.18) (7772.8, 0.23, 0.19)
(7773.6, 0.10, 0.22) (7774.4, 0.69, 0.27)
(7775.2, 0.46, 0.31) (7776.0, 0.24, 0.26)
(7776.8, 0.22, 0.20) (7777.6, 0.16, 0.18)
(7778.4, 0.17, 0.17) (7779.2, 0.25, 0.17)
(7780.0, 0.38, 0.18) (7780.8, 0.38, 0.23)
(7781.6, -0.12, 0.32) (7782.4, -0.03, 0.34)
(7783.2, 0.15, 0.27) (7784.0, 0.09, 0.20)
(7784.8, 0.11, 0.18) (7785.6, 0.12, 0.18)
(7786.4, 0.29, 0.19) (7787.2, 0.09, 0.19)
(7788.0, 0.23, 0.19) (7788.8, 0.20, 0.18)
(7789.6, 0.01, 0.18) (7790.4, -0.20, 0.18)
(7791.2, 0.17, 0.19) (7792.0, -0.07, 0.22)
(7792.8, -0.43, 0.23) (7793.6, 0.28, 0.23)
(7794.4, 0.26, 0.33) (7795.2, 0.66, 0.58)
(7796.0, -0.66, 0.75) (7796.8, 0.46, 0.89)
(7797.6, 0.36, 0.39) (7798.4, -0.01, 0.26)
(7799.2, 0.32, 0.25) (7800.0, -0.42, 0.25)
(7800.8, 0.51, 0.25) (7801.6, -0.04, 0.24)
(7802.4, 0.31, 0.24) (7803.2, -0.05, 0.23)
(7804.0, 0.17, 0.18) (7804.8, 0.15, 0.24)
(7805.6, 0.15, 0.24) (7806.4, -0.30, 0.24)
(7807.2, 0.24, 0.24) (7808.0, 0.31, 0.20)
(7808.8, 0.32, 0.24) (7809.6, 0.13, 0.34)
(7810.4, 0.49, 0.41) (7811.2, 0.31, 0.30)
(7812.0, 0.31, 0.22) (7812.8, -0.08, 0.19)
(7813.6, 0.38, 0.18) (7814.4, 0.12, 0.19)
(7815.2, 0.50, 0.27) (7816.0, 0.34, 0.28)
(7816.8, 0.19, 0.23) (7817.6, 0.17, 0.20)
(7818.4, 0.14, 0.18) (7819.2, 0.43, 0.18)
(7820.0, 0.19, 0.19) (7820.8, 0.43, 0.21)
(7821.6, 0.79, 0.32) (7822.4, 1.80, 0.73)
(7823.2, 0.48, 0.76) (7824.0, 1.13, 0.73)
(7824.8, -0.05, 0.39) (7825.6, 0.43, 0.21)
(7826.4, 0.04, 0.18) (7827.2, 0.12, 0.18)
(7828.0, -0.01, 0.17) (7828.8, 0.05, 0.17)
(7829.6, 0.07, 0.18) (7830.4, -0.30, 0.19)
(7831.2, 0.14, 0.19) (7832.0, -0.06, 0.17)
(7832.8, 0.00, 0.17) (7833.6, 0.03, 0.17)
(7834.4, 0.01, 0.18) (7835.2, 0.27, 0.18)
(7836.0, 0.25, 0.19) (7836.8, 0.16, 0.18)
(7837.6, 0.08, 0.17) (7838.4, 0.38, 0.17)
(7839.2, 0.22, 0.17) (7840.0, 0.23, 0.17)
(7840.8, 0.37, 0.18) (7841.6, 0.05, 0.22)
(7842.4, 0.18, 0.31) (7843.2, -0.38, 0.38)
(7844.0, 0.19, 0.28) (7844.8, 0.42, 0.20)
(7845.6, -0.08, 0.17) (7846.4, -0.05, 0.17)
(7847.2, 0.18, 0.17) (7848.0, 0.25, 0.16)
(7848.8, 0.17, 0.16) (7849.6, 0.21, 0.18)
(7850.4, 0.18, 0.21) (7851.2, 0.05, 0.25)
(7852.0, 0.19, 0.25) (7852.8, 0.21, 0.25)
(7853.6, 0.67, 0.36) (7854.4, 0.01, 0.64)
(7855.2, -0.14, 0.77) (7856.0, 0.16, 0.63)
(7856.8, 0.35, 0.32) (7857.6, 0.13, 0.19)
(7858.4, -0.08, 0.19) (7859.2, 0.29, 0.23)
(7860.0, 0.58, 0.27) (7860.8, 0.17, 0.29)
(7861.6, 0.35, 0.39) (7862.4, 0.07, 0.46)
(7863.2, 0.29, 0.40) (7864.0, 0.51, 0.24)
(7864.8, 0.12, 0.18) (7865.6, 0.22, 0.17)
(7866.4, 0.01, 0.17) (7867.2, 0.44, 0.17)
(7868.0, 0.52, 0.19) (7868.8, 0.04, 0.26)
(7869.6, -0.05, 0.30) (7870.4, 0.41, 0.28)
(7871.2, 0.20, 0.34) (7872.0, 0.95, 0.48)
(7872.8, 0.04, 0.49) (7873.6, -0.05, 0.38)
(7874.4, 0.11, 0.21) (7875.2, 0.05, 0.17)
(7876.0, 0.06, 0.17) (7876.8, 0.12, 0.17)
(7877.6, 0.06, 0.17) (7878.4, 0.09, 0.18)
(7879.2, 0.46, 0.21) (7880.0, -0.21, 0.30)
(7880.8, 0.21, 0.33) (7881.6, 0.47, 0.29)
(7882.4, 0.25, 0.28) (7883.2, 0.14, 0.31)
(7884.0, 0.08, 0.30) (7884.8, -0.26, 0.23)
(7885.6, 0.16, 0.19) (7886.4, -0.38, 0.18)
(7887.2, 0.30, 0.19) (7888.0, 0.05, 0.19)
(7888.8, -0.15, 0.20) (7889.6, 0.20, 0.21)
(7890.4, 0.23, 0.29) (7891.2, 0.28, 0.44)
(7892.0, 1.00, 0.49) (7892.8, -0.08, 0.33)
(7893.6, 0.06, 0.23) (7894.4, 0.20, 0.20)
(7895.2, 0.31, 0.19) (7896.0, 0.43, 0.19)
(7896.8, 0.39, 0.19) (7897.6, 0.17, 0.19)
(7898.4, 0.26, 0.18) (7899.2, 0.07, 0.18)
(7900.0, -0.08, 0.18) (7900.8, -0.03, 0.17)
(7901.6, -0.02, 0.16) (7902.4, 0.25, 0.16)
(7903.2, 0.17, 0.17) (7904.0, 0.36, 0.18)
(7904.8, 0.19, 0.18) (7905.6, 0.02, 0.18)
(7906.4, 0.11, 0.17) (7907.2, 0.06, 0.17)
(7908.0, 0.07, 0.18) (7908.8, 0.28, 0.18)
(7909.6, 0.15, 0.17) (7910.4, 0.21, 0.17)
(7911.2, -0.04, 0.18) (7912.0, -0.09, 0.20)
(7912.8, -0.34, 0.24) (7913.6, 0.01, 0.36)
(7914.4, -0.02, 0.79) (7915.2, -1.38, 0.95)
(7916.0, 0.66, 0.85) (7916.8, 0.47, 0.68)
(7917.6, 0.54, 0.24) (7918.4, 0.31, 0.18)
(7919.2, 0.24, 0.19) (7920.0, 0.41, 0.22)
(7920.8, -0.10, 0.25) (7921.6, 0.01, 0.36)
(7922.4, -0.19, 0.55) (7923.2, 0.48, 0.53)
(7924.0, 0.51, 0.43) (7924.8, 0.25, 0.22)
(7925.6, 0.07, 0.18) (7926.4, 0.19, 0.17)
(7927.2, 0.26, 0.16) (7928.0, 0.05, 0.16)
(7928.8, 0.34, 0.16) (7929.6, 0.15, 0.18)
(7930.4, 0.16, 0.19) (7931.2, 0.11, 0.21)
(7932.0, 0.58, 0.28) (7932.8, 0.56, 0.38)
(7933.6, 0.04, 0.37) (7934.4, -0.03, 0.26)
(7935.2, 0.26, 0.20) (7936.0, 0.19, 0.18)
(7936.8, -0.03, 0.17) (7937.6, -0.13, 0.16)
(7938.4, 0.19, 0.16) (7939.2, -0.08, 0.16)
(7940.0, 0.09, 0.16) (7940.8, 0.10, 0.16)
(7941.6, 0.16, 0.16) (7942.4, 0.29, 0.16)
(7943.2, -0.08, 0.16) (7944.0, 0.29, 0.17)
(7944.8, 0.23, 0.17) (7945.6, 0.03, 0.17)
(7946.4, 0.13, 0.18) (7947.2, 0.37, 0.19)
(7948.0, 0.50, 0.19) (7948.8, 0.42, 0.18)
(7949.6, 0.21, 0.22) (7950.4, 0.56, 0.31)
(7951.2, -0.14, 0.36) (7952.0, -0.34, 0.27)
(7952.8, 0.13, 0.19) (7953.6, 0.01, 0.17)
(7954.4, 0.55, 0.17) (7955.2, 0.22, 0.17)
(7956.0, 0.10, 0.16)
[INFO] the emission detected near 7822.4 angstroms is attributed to H-gamma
